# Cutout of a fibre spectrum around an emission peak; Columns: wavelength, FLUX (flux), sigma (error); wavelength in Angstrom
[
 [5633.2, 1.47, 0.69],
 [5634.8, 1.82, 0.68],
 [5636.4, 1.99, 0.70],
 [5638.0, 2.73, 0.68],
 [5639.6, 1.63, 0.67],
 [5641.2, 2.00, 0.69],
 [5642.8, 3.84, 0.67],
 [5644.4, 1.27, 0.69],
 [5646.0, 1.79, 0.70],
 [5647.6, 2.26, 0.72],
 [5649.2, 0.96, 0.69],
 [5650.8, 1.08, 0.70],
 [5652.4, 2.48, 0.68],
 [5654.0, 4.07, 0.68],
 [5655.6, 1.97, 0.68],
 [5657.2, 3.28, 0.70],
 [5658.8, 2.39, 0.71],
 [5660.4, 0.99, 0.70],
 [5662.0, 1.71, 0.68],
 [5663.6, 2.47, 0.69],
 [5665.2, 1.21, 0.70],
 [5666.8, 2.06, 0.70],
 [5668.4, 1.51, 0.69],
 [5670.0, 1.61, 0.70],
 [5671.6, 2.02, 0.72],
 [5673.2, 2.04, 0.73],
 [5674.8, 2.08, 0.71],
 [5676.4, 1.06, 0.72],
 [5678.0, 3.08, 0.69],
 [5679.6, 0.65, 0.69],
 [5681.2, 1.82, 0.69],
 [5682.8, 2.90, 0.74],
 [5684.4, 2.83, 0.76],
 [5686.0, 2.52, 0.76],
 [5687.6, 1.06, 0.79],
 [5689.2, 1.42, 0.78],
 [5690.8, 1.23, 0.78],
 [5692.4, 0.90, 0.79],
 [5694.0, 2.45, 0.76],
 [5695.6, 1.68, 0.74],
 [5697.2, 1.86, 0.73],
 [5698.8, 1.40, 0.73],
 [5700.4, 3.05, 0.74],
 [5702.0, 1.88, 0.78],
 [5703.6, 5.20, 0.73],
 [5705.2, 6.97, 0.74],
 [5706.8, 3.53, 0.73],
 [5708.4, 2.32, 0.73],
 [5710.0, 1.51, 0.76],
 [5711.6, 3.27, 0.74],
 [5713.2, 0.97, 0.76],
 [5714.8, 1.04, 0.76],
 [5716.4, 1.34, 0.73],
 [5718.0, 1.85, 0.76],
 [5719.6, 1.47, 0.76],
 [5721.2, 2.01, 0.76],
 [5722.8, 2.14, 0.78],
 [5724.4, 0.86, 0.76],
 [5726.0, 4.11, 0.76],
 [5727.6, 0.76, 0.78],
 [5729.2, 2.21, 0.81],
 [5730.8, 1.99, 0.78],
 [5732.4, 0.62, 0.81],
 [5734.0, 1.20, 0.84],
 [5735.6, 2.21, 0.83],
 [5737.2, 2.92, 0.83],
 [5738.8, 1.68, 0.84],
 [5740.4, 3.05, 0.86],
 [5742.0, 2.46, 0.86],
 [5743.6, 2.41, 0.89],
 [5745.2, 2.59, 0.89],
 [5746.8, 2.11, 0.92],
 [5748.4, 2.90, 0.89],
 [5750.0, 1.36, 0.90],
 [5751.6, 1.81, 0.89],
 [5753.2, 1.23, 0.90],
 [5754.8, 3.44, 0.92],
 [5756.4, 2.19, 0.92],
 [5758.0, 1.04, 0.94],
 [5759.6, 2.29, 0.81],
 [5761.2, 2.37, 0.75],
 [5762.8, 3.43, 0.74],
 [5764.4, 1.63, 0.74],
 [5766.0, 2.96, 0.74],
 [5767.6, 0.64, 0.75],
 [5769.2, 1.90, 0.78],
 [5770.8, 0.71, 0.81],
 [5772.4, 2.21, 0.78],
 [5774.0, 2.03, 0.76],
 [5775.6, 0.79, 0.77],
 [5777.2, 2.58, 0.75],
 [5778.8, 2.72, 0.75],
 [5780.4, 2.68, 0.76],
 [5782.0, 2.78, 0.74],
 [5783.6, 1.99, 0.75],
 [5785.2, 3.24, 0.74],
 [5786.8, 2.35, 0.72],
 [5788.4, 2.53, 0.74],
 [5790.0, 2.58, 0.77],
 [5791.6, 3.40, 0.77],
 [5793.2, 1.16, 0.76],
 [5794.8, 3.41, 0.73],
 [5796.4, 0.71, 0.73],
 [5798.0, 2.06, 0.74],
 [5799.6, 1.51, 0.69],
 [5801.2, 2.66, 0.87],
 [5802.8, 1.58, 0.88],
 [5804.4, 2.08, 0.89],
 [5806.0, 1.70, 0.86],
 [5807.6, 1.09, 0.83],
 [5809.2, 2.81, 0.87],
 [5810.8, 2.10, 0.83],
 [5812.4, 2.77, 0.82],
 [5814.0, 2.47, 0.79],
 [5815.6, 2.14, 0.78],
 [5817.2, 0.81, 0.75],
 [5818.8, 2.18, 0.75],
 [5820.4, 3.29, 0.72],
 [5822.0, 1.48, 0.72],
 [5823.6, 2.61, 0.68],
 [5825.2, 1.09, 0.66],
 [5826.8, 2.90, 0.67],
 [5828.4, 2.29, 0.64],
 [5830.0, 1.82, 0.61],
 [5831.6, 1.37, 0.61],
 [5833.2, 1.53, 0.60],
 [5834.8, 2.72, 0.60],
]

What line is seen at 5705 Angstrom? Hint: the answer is Hbeta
